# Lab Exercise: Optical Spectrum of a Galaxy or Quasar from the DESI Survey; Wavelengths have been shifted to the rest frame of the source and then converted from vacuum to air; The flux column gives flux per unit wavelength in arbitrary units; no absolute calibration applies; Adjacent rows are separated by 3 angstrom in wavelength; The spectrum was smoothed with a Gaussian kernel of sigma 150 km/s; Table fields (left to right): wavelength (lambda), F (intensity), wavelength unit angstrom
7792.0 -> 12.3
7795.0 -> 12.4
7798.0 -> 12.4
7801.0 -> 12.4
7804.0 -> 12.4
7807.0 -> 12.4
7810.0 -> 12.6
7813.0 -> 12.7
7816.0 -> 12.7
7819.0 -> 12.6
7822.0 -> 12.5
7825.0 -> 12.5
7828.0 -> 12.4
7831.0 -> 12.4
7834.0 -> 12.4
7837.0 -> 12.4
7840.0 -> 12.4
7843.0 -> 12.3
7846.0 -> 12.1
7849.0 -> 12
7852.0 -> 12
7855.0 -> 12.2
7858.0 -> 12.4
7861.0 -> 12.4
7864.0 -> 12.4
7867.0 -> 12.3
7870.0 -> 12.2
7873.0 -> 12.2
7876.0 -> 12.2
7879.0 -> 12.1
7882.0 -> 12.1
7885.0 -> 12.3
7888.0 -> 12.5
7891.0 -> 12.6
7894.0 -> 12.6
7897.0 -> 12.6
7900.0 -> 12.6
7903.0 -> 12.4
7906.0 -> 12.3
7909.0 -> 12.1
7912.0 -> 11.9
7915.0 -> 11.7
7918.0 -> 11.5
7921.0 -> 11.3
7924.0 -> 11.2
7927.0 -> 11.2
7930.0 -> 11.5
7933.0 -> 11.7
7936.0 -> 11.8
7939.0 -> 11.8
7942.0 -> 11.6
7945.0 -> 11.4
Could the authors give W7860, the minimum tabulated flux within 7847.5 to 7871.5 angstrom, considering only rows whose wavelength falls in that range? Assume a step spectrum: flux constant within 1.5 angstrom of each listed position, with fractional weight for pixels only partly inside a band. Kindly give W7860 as 12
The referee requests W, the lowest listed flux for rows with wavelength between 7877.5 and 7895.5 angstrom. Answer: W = 12.1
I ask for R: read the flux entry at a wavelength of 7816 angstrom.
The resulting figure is 12.7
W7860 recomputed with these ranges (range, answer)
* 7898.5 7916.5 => 11.7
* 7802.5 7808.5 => 12.4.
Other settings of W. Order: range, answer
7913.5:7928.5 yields 11.2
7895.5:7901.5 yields 12.6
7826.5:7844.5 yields 12.3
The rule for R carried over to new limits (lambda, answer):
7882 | 12.1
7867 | 12.3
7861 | 12.4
